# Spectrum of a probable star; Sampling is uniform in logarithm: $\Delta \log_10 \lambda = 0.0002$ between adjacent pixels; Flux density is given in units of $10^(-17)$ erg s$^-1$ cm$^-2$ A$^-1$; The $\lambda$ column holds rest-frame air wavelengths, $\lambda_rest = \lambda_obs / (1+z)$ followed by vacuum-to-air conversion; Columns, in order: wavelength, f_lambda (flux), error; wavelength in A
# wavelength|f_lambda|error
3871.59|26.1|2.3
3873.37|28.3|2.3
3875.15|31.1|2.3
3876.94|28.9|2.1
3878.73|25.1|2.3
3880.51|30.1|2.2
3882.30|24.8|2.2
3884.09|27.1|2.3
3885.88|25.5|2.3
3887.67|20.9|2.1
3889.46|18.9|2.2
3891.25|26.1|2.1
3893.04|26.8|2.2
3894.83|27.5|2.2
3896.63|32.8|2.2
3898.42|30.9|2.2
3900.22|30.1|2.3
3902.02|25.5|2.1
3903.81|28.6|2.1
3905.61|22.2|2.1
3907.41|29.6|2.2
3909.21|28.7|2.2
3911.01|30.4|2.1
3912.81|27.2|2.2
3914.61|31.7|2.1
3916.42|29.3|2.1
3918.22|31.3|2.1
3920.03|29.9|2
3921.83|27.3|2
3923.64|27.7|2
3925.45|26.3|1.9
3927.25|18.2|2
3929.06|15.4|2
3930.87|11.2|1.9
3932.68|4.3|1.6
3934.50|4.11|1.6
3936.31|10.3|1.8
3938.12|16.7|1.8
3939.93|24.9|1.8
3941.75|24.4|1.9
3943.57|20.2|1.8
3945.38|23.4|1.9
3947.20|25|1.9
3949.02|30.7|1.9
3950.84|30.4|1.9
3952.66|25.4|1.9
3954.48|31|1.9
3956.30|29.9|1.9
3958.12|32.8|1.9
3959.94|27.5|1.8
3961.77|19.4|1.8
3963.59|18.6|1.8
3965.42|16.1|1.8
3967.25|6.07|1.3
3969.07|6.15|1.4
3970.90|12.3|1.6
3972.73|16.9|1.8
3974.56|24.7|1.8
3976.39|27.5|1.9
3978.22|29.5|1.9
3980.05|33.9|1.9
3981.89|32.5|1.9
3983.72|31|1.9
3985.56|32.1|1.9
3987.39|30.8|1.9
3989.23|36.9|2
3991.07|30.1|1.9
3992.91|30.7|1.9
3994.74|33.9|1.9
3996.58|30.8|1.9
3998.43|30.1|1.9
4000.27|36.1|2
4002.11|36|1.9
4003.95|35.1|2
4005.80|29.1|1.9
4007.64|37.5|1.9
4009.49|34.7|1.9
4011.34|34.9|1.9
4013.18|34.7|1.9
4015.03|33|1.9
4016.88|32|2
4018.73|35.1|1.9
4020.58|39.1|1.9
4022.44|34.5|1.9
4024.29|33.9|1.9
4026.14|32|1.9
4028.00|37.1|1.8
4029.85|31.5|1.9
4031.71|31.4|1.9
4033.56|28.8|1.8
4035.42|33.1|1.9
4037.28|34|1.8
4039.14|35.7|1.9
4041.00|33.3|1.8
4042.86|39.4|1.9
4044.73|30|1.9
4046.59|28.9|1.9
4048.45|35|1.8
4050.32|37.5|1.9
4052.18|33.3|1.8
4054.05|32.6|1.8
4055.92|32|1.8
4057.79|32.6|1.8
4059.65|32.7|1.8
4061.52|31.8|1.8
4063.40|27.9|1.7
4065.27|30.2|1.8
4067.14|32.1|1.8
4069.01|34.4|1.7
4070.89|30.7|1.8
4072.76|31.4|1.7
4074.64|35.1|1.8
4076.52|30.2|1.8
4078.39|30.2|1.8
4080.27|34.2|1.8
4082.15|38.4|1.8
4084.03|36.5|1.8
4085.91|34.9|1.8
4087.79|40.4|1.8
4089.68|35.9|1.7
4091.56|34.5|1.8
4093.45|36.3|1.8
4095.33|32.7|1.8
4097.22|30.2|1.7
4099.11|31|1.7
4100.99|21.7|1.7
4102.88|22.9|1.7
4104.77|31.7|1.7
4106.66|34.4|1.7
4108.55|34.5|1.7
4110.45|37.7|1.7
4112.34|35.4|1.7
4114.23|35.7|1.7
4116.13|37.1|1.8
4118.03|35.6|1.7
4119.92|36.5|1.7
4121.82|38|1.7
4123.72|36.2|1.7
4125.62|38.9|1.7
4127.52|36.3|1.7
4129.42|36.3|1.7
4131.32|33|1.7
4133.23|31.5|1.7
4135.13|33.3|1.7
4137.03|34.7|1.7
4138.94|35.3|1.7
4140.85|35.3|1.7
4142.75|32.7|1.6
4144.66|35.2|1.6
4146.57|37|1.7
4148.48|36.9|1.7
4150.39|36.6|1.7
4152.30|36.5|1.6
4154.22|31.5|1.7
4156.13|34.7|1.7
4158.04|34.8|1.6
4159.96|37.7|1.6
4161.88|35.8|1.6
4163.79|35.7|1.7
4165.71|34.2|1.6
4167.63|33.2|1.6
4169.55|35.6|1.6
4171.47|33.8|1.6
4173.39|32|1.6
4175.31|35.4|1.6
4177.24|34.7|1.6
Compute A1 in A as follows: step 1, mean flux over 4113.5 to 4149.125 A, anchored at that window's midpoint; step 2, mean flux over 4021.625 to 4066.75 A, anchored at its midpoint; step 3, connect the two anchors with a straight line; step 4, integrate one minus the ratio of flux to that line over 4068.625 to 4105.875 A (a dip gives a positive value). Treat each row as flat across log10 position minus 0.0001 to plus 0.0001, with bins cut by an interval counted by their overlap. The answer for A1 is 1.66 A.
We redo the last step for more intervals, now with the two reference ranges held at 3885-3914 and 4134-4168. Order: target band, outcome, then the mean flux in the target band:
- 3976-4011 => -3.04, 32.7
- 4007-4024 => -2.34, 35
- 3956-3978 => 7.03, 19.9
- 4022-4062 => -2.08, 33.2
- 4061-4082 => 0.41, 31.9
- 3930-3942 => 6.42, 13.1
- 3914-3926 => -0.61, 29.1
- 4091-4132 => -0.13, 33.9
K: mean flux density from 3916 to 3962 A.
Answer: 23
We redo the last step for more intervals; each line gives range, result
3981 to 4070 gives 33.2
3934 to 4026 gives 27.6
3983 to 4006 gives 32.6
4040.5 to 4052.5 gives 34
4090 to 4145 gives 34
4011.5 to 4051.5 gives 33.8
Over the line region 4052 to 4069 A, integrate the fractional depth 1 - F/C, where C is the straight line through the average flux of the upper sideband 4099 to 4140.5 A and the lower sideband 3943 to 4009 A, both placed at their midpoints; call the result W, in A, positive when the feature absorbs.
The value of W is -0.3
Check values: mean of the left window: 27.3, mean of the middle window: 31.8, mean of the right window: 34.1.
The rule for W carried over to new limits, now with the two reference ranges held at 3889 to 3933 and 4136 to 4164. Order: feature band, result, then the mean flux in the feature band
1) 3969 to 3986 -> 1.89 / 25.4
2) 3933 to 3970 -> 8.87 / 20.9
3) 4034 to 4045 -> -1.17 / 34.2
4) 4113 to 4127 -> -1.09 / 36.8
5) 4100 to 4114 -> 0.94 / 31.4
